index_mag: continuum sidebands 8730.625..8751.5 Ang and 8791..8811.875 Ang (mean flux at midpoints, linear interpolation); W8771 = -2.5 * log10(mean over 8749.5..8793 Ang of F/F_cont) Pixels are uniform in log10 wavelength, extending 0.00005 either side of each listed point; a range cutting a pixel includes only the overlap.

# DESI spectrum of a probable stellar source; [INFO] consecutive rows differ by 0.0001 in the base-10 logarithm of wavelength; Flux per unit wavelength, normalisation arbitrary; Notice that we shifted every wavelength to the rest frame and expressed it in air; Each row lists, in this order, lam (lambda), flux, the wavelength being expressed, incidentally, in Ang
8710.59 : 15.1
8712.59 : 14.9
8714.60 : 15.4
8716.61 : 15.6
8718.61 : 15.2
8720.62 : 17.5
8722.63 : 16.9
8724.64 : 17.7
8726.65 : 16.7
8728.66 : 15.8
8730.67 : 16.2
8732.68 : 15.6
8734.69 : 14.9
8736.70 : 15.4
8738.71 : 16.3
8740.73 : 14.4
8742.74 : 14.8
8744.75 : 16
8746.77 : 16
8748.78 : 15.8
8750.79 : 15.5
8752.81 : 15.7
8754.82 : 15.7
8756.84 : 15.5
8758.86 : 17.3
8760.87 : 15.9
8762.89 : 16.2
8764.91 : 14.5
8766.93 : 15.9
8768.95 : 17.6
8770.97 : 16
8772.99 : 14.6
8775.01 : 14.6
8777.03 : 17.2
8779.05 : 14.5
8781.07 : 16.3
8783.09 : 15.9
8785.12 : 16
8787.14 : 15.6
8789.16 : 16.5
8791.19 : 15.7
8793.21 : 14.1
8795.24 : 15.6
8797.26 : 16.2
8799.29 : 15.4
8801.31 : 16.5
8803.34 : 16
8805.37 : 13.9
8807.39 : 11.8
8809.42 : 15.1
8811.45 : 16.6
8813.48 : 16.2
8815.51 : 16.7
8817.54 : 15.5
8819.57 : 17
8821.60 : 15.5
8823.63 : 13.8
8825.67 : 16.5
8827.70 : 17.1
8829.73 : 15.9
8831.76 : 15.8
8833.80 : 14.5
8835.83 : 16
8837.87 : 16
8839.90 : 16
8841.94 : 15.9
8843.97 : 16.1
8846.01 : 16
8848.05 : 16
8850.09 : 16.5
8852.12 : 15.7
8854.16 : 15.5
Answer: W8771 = -0.03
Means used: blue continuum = 15.5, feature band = 15.8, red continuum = 15.1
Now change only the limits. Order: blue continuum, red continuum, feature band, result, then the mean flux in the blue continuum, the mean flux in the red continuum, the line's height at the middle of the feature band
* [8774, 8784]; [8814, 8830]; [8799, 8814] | 0.053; 15.7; 16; 15.9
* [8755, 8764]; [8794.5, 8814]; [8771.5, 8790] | 0.004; 16.1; 15.3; 15.7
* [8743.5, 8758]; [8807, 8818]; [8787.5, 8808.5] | 0.026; 15.7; 15.5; 15.6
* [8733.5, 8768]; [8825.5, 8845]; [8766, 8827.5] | 0.012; 15.6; 16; 15.8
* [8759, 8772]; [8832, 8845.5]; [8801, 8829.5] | 0.020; 16.1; 15.8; 15.9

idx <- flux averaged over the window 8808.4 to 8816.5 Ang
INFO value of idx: 16.1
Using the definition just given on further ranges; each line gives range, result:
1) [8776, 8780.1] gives 15.9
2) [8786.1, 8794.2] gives 15.5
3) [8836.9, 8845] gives 16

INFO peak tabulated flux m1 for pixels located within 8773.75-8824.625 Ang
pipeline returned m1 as 17.2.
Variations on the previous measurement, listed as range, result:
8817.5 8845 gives 17.1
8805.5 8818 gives 16.7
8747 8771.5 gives 17.6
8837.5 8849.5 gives 16.1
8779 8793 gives 16.5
